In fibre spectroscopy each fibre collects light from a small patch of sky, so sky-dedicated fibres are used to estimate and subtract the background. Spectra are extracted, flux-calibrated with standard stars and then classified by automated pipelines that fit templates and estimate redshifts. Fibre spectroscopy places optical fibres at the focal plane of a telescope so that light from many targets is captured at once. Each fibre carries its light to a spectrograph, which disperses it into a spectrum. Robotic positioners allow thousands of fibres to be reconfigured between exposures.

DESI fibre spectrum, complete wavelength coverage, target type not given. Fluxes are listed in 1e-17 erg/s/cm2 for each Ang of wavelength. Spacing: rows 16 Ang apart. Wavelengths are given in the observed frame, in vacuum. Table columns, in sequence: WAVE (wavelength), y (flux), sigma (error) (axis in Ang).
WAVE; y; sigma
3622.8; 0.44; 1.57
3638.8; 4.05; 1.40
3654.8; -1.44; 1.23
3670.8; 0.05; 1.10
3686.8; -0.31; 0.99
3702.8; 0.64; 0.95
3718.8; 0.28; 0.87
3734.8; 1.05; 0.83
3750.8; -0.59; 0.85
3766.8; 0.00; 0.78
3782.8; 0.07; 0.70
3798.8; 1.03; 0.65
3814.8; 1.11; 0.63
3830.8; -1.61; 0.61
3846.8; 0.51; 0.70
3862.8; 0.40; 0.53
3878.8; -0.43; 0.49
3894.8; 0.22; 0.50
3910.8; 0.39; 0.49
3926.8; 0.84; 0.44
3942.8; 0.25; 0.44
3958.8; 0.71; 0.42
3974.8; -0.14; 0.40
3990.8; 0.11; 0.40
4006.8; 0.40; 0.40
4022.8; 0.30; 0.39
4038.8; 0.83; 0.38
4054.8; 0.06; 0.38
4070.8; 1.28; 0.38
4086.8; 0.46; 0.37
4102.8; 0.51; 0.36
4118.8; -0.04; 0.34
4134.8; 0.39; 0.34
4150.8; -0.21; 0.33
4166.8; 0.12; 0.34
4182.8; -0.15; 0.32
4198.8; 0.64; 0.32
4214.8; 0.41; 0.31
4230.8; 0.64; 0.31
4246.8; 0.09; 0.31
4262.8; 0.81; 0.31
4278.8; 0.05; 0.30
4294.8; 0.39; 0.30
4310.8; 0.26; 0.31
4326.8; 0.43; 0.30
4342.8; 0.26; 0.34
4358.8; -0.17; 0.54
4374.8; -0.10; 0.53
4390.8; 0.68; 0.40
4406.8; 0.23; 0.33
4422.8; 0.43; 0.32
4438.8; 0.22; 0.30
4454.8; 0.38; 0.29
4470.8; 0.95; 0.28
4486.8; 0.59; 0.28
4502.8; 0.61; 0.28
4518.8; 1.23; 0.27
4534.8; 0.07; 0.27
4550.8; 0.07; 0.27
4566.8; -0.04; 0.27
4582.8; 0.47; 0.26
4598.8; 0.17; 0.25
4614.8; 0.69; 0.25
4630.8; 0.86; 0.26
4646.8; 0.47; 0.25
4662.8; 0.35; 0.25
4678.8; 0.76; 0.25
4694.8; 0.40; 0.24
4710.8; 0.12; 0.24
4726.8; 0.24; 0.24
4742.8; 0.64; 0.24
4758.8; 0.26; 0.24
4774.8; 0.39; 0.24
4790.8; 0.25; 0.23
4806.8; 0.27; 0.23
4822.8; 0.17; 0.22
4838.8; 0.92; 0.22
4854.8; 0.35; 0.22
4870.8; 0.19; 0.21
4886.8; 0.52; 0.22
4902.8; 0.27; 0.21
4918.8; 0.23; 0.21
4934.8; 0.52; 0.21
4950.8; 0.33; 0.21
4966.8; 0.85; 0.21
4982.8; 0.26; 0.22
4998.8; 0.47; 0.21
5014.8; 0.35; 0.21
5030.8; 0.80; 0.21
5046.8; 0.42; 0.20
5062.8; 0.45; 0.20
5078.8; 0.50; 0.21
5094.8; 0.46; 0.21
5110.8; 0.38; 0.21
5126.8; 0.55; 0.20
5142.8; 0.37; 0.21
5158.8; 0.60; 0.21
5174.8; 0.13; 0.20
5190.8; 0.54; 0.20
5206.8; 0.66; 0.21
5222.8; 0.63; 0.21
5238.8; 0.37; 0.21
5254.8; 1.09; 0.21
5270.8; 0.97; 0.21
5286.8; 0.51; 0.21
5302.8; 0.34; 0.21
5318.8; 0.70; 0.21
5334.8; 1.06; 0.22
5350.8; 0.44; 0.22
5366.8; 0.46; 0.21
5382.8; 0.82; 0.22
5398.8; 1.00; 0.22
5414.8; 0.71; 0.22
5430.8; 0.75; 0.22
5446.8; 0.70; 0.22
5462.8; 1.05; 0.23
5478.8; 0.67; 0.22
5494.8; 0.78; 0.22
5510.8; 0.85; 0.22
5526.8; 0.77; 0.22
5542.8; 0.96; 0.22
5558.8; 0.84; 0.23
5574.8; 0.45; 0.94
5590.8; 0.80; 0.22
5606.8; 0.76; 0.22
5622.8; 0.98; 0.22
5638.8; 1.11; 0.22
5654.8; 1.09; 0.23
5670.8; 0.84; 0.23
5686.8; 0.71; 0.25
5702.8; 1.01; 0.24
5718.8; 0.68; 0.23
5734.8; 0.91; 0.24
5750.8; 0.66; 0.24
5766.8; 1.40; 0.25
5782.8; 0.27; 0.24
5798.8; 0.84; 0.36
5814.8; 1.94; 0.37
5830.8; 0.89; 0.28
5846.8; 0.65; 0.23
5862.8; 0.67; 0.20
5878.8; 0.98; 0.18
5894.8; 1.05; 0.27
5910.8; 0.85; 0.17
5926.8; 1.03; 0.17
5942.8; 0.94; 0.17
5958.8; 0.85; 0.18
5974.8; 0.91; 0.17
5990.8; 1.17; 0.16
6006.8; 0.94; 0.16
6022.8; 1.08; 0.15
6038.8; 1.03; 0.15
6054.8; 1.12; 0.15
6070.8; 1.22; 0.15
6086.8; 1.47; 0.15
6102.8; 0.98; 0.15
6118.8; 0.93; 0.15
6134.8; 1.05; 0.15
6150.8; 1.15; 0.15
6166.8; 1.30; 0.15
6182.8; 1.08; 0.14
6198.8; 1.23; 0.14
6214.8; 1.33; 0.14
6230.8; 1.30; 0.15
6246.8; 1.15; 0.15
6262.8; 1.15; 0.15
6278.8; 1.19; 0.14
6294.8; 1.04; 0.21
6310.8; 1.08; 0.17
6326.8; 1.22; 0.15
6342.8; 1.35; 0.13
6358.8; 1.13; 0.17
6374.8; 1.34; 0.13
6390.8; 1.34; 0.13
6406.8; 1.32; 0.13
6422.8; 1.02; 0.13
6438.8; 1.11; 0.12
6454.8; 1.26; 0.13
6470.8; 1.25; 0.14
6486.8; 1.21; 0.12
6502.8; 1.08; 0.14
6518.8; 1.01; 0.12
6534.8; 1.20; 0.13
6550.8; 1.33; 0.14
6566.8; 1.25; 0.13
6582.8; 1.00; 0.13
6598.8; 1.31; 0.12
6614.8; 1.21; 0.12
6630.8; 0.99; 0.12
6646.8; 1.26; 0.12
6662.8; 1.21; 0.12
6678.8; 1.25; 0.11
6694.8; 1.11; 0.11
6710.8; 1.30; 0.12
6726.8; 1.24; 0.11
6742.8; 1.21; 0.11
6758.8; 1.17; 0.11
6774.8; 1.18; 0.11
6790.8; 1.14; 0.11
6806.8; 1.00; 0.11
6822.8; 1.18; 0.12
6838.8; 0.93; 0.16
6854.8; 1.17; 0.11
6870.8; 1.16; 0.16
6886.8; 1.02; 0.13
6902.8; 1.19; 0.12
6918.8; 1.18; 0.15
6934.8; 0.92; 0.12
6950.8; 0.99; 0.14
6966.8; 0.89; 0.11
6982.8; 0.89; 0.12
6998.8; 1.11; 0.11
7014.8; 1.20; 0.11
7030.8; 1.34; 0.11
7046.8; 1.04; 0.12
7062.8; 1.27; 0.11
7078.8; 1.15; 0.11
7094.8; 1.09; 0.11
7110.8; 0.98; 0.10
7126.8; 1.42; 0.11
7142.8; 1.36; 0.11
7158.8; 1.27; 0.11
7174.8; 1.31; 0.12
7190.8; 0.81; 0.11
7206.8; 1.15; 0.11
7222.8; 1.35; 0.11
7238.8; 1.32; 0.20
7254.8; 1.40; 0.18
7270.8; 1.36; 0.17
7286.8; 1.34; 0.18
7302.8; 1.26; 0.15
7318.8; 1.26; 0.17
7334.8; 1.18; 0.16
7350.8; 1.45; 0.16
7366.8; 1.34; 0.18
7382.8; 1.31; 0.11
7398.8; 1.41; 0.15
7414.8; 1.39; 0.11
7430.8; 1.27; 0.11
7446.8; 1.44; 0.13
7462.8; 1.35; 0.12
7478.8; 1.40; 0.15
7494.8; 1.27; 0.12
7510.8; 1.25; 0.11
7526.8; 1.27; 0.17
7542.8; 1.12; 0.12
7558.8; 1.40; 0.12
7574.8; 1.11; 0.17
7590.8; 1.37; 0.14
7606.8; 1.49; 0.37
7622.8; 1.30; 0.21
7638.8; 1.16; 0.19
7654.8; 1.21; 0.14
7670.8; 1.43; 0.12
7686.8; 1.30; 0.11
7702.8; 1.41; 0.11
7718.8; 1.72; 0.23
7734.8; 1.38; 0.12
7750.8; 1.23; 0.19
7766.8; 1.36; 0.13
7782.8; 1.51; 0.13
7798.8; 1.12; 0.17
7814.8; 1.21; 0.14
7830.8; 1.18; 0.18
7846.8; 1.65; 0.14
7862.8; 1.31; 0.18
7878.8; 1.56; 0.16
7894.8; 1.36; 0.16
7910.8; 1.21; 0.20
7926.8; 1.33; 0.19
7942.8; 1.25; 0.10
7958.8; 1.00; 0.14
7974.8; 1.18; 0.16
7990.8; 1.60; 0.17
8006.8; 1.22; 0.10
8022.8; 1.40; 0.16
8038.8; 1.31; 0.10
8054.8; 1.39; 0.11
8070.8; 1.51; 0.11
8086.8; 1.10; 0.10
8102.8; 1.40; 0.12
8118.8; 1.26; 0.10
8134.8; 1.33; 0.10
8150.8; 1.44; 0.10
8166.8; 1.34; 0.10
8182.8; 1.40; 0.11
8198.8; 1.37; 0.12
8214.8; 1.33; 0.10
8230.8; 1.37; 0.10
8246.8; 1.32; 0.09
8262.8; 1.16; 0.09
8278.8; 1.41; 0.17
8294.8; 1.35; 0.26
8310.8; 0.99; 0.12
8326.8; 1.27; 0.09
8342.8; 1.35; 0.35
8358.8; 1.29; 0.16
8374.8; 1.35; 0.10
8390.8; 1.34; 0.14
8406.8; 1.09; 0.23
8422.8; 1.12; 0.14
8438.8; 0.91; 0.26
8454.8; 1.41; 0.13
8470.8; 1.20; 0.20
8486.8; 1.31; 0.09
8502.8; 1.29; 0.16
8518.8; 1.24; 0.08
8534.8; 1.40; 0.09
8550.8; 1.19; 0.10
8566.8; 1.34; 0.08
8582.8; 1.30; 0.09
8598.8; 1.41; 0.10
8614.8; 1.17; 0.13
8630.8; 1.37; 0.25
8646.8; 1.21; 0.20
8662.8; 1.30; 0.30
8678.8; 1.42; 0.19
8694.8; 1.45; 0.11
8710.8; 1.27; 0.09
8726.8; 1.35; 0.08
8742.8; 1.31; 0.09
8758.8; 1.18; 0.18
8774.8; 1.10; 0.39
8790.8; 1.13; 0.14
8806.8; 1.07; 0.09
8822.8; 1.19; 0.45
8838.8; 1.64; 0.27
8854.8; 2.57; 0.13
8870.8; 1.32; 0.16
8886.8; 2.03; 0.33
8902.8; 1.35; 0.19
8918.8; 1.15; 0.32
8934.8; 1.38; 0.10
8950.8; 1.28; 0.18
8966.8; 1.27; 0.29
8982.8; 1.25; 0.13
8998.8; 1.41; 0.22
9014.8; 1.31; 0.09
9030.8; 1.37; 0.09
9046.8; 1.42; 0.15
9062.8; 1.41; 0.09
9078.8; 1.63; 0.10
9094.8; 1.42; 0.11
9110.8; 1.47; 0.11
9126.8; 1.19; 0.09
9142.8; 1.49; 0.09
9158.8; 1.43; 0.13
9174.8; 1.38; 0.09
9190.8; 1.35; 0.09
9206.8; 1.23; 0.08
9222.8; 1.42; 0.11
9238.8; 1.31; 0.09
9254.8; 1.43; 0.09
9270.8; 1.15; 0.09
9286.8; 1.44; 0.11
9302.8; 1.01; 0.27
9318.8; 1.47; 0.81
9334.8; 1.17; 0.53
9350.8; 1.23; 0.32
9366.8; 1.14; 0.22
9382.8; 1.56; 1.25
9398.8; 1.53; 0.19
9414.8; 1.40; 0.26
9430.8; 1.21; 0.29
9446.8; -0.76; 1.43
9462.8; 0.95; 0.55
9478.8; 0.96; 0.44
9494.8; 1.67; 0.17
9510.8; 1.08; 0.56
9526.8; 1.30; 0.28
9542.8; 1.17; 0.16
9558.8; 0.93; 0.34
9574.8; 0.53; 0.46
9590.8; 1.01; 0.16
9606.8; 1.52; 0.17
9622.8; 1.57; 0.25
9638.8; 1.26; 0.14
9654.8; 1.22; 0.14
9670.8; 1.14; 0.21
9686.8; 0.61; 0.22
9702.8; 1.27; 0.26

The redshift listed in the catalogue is 0.349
